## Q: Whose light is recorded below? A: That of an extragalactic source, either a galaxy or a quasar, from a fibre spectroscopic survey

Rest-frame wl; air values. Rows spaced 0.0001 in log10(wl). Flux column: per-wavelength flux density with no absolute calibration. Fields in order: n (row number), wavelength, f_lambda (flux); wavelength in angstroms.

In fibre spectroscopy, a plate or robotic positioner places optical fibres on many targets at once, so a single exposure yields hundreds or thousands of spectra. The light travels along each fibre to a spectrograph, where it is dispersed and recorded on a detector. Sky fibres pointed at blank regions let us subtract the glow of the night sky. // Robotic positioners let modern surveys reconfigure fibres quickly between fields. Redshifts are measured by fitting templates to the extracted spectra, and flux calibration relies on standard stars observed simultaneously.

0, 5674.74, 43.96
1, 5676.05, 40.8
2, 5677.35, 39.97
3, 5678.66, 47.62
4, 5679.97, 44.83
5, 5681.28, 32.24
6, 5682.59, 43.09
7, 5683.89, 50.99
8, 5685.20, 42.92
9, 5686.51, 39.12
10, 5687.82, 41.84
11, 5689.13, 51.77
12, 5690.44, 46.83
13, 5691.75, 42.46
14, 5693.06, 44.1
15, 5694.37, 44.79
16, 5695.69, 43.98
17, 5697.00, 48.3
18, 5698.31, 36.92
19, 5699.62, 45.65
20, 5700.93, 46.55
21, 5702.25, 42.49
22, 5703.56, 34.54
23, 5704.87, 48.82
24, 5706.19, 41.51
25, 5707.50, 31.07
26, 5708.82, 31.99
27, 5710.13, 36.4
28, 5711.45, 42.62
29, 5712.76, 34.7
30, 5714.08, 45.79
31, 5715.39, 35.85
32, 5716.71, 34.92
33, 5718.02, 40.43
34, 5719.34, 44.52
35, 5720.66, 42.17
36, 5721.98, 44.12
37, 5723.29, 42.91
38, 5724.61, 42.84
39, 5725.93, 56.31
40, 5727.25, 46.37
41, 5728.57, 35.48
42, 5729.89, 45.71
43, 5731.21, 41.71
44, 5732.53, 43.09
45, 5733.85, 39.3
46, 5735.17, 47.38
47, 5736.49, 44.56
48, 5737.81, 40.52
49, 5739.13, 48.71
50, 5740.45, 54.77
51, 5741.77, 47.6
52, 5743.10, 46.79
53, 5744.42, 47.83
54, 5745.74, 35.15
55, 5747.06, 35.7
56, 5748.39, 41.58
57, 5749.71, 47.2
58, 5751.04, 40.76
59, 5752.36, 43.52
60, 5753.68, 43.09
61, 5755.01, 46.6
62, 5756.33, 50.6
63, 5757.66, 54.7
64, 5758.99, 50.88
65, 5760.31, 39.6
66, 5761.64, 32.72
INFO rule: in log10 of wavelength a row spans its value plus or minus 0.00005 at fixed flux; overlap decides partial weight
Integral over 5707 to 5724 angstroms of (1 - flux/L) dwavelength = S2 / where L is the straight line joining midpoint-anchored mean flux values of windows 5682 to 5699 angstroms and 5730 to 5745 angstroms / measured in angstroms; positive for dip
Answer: 2.2 angstroms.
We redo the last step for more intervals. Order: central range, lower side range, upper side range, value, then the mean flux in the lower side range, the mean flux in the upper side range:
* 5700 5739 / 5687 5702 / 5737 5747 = 2.9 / 44.7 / 45.3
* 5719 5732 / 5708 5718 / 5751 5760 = -1.2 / 37.6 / 47.3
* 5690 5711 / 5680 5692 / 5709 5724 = 0.2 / 43.6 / 40.2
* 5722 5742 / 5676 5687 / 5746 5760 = -0.3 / 42.6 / 45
